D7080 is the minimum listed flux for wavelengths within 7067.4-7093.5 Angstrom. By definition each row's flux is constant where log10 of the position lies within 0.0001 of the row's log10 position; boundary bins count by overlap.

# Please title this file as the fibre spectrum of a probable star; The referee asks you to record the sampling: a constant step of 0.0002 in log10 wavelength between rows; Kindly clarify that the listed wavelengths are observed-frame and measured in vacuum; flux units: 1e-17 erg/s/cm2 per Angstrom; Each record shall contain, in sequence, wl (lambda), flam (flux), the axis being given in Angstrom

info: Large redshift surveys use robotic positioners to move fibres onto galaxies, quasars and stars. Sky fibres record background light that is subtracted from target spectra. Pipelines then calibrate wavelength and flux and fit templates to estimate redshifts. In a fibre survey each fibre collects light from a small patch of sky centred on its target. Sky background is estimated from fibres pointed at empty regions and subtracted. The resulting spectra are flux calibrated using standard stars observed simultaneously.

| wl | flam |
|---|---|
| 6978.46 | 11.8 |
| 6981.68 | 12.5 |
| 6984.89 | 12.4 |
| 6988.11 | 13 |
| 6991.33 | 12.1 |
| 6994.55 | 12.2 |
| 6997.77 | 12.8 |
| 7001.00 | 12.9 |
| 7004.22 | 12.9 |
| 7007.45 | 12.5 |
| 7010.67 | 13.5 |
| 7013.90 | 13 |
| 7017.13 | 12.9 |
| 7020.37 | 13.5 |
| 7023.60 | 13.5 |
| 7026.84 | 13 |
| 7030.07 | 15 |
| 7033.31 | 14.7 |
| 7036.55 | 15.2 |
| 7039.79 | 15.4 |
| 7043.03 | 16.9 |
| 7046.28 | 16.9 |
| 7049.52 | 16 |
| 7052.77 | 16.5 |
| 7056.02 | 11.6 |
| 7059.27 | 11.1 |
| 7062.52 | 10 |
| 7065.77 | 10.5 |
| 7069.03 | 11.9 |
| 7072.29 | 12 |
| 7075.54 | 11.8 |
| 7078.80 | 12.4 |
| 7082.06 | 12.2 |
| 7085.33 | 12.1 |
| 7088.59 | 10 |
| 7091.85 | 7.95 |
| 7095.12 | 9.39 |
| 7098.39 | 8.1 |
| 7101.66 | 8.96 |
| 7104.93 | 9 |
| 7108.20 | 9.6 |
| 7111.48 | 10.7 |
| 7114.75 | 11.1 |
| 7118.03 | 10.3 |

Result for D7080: 7.95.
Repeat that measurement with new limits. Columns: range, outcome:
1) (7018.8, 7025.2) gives 13.5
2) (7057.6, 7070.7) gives 10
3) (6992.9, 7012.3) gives 12.2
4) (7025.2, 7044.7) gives 13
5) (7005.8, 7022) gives 12.5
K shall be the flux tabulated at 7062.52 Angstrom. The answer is 10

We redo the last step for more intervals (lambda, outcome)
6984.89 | 12.4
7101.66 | 8.96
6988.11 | 13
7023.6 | 13.5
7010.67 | 13.5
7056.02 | 11.6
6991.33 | 12.1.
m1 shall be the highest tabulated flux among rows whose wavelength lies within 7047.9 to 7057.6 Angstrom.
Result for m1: 16.5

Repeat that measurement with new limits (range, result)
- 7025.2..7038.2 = 15.2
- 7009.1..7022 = 13.5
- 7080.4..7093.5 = 12.2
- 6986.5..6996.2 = 13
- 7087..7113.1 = 10.7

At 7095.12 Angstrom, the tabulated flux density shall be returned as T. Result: 9.39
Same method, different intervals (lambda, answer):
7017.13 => 12.9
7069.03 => 11.9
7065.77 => 10.5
